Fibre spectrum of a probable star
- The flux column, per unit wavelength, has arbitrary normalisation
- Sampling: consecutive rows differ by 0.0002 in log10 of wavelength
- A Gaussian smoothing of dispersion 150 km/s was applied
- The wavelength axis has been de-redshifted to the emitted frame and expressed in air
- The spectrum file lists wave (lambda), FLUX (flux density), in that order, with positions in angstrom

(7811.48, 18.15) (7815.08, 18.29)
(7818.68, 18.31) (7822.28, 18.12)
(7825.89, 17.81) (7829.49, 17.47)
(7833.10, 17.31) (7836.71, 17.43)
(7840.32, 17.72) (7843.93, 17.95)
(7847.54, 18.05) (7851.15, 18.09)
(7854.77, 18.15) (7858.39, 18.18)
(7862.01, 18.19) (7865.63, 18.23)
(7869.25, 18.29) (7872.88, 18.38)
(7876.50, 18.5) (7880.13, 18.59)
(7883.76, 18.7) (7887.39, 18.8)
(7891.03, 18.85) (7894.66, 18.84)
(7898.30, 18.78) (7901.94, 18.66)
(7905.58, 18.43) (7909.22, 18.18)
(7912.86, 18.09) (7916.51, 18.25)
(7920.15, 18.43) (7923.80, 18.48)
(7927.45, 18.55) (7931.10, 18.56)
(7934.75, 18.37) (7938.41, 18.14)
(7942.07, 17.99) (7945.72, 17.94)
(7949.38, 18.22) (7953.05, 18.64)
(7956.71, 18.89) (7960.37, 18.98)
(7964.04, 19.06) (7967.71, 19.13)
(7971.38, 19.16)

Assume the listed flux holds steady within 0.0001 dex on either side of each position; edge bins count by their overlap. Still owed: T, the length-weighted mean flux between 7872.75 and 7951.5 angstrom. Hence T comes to 18.4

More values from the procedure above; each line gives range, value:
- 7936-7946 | 18.1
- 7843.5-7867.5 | 18.1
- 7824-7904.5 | 18.2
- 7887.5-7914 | 18.6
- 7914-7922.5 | 18.3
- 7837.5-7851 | 17.9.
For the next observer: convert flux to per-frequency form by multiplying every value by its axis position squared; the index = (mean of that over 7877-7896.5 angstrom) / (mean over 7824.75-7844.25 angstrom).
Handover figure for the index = 1.1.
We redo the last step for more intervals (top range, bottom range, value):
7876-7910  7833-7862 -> 1.05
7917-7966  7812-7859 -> 1.06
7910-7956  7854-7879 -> 1.02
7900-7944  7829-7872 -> 1.04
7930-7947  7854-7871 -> 1.02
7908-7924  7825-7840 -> 1.07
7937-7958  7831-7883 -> 1.03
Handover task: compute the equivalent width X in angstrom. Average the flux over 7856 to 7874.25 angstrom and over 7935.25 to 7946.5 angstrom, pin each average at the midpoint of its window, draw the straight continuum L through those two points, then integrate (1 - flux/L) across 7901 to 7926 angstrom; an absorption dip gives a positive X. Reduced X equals -0.3 angstrom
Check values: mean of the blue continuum 18.2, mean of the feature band 18.4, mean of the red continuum 18.1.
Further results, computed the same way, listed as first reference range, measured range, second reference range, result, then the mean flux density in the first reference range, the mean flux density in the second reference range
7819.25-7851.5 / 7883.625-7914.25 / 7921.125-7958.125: -0.76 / 17.8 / 18.4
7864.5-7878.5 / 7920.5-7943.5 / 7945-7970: 0.32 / 18.4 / 18.7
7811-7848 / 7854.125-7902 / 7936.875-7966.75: -1.06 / 17.9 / 18.5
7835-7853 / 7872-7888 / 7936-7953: -0.57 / 17.9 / 18.1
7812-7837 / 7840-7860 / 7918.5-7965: -0.06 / 17.9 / 18.5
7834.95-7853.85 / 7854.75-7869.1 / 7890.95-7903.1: -0.03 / 17.9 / 18.8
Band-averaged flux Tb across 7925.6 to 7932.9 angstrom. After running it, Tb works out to 18.6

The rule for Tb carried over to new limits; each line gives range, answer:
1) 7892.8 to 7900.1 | 18.8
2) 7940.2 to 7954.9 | 18.2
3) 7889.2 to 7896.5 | 18.8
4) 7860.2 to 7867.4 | 18.2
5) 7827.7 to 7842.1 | 17.5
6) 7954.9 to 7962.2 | 18.9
